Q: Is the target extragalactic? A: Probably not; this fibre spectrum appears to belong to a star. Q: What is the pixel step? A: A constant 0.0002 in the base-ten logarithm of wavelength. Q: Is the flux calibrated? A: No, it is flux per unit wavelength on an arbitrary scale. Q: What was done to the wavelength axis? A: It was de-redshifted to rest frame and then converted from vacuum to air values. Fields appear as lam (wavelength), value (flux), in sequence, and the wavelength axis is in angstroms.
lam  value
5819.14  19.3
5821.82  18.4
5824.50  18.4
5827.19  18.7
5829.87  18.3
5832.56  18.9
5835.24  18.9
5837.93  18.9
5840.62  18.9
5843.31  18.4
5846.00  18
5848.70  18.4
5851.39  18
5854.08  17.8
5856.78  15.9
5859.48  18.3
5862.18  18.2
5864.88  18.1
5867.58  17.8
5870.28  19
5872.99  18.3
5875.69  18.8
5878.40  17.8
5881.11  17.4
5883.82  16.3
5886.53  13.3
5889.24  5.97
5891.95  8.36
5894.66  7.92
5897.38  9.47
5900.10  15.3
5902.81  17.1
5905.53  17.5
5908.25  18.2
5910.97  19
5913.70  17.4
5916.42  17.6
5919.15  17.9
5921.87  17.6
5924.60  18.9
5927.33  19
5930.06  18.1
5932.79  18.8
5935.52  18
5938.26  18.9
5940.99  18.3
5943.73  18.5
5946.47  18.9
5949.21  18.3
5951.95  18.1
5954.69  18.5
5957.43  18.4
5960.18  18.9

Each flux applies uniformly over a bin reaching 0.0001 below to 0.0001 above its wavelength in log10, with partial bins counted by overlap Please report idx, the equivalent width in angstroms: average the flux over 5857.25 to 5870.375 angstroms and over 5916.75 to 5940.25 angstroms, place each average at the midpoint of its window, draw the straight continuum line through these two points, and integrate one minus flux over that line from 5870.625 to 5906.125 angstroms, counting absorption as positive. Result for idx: 7.8 angstroms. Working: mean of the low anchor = 18.1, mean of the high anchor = 18.4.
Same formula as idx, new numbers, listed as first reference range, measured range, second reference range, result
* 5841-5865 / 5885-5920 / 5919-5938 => 7.77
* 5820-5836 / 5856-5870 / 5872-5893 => -1.62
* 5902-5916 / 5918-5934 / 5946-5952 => -0.25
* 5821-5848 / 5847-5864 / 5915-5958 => 0.69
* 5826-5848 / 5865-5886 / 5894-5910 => -1.90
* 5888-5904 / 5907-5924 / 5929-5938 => -3.95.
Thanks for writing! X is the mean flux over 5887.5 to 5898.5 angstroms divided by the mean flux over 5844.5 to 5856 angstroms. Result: 0.45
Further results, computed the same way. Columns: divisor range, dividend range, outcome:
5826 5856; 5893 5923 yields 0.86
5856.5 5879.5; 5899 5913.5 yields 0.96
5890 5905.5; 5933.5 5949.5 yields 1.55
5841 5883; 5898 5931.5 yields 0.98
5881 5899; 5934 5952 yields 1.70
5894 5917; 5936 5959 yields 1.18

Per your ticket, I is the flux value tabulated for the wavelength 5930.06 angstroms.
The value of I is 18.1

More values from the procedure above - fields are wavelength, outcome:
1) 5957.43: 18.4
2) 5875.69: 18.8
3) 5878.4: 17.8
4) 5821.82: 18.4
